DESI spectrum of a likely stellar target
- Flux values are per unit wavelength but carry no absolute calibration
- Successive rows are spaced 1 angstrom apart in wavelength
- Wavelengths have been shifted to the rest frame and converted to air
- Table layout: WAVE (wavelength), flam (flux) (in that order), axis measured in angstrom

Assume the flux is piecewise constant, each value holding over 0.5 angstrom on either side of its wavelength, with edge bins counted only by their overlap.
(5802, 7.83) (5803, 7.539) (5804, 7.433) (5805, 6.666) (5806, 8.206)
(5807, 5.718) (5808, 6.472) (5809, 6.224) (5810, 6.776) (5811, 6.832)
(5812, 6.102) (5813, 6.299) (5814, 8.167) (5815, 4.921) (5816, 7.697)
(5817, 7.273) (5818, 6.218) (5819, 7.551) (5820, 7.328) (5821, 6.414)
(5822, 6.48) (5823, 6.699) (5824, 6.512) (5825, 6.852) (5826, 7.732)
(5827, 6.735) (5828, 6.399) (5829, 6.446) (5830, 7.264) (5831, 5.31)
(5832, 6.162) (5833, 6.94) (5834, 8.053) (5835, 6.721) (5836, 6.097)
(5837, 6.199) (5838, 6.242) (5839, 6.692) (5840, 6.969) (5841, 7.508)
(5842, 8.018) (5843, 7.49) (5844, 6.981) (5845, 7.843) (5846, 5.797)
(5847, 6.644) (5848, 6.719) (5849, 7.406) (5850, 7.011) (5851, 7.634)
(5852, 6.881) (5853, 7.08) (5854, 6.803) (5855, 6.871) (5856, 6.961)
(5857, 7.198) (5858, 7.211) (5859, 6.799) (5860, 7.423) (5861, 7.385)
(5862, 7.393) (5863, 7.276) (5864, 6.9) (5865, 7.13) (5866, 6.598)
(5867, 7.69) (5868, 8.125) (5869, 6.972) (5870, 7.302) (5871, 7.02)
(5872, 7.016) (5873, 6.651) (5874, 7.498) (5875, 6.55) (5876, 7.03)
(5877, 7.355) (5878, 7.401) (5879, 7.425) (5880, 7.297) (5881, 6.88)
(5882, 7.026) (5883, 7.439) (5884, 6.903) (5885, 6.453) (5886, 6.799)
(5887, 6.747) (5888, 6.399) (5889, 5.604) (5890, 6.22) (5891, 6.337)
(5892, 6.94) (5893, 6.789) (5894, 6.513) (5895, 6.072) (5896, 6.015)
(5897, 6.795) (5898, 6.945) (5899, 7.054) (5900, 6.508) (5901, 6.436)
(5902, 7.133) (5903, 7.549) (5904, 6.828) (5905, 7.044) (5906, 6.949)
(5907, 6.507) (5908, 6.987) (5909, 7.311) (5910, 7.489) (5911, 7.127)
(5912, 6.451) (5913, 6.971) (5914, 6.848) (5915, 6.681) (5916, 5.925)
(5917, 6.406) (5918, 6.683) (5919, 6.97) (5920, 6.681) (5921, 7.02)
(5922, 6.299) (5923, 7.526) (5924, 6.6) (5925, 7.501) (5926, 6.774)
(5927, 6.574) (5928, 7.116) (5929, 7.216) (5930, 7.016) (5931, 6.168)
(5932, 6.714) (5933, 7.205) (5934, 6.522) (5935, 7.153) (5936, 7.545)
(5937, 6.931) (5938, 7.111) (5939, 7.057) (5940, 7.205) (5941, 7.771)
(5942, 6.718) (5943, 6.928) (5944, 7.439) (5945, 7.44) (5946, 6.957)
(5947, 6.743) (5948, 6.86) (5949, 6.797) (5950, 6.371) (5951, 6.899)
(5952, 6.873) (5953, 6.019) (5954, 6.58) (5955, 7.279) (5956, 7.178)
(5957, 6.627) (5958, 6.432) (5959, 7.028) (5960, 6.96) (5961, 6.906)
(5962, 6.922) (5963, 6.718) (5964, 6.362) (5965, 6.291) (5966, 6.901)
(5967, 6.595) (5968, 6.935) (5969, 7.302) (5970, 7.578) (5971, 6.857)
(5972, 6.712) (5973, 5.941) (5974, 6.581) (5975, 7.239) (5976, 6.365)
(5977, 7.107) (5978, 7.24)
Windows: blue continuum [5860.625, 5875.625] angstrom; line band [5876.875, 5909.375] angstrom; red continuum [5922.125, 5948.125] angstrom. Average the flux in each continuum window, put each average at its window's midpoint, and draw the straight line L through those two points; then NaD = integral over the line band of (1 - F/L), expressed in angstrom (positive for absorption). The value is 1.4 angstrom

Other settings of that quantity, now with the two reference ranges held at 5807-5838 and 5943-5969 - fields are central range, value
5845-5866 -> -1.0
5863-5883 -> -1.3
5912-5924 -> 0.1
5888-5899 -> 0.5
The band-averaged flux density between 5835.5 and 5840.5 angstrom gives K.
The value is 6.44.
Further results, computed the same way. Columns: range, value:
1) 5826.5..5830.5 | 6.71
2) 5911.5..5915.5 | 6.74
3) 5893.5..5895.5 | 6.29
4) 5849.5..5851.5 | 7.32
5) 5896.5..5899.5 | 6.93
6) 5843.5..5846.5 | 6.87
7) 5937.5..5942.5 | 7.17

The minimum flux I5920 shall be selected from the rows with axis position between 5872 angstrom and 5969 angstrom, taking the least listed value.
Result 5.604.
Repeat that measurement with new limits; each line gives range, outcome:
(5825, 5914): 5.31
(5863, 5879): 6.55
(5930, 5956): 6.019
